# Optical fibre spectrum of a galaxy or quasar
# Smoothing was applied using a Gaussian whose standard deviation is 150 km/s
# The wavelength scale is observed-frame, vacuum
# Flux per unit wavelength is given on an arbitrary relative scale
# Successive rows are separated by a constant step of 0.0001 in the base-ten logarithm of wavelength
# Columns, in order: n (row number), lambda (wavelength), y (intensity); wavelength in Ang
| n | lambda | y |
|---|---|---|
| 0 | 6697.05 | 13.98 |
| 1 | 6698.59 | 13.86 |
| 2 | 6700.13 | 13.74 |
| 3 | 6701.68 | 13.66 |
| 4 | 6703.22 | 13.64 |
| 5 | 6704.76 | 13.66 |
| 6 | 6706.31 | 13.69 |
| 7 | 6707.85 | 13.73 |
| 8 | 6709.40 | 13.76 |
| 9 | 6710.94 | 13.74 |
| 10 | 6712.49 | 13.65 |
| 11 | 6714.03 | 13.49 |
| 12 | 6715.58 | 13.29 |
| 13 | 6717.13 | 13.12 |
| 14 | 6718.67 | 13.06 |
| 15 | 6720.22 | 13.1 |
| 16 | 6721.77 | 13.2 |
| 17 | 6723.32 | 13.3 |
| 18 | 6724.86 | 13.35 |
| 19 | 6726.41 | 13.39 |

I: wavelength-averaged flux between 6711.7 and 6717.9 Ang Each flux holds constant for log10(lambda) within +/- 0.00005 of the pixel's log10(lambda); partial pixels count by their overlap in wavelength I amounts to 13.4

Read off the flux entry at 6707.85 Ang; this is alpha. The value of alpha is 13.73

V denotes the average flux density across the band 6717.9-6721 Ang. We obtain 13.1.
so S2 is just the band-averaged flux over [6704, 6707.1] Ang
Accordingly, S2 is 13.7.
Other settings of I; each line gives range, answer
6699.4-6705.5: 13.7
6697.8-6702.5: 13.8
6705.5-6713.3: 13.7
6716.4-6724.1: 13.2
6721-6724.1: 13.3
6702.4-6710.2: 13.7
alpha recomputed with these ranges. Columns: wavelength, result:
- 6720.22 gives 13.1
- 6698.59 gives 13.86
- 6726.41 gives 13.39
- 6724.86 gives 13.35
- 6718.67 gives 13.06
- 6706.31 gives 13.69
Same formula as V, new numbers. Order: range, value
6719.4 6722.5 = 13.1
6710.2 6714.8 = 13.6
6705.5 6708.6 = 13.7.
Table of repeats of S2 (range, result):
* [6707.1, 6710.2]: 13.7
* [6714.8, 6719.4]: 13.2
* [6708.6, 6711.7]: 13.7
